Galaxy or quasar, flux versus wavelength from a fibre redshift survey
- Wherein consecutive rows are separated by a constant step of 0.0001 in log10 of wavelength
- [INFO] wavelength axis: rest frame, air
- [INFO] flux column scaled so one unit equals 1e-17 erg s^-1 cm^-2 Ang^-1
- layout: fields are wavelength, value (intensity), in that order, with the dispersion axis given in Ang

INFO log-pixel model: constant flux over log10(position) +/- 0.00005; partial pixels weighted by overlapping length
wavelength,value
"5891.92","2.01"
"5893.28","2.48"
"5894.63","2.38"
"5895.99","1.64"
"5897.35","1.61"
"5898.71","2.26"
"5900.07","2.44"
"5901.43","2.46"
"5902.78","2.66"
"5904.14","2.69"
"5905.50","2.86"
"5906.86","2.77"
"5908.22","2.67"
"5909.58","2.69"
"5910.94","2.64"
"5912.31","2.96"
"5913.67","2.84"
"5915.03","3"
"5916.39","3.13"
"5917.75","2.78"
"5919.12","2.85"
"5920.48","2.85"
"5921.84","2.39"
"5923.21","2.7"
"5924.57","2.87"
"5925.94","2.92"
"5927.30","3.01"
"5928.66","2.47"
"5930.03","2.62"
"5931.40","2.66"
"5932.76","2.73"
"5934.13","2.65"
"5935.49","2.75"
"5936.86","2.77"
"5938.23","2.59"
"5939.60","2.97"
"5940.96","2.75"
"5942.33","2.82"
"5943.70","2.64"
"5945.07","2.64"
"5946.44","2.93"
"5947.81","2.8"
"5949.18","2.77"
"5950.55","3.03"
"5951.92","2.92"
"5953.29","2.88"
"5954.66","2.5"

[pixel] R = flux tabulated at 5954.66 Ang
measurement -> 2.5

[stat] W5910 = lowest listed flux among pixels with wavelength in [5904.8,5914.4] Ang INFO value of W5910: 2.64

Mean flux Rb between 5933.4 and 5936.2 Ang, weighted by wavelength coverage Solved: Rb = 2.7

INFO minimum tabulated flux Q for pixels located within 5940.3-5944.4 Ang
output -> 2.64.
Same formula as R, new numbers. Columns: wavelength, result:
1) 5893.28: 2.48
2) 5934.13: 2.65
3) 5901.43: 2.46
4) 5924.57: 2.87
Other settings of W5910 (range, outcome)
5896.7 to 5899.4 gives 1.61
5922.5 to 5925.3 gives 2.7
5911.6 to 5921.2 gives 2.78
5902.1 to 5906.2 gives 2.66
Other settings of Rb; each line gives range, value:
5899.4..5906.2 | 2.63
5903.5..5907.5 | 2.77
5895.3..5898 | 1.62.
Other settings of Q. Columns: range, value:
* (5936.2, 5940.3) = 2.59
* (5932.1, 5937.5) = 2.65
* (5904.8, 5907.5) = 2.77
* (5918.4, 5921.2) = 2.85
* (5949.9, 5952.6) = 2.92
